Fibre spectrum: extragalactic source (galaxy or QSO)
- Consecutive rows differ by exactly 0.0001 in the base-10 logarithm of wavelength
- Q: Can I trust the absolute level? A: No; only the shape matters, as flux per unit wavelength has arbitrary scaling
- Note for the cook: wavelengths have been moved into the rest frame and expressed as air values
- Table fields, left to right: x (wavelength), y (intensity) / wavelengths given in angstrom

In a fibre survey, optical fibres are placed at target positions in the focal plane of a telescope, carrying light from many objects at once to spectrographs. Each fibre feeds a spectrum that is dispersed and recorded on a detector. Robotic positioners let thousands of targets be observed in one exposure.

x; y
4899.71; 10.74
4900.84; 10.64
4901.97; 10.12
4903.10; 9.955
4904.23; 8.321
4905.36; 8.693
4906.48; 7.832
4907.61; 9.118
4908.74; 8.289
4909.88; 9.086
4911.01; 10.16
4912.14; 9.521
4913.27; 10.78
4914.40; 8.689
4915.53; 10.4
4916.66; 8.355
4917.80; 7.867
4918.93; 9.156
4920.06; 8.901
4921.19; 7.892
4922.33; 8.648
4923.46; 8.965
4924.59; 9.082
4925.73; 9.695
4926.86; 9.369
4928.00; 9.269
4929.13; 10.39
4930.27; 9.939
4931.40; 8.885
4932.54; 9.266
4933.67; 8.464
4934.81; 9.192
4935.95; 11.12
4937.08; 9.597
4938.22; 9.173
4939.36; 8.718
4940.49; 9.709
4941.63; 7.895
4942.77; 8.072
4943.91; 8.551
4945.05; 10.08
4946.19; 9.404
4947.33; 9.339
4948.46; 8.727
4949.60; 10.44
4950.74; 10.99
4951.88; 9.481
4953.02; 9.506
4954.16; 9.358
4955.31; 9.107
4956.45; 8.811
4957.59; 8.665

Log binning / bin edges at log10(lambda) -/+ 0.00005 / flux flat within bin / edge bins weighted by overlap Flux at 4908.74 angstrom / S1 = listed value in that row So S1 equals 8.289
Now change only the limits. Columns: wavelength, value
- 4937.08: 9.597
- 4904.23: 8.321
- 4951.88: 9.481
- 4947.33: 9.339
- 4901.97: 10.12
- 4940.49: 9.709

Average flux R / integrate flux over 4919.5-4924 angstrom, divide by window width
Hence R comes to 8.6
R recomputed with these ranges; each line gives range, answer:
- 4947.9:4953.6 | 9.83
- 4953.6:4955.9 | 9.2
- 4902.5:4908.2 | 8.8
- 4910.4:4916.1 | 9.92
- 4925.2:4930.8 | 9.73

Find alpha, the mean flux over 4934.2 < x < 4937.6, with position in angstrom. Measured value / 9.96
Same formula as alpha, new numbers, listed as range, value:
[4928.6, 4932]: 9.72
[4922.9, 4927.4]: 9.28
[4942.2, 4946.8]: 9.02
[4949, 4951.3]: 10.7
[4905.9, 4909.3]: 8.44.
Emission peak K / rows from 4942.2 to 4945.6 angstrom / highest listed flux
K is 10.08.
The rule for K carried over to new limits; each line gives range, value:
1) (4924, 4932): 10.39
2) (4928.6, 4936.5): 11.12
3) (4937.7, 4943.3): 9.709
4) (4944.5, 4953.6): 10.99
